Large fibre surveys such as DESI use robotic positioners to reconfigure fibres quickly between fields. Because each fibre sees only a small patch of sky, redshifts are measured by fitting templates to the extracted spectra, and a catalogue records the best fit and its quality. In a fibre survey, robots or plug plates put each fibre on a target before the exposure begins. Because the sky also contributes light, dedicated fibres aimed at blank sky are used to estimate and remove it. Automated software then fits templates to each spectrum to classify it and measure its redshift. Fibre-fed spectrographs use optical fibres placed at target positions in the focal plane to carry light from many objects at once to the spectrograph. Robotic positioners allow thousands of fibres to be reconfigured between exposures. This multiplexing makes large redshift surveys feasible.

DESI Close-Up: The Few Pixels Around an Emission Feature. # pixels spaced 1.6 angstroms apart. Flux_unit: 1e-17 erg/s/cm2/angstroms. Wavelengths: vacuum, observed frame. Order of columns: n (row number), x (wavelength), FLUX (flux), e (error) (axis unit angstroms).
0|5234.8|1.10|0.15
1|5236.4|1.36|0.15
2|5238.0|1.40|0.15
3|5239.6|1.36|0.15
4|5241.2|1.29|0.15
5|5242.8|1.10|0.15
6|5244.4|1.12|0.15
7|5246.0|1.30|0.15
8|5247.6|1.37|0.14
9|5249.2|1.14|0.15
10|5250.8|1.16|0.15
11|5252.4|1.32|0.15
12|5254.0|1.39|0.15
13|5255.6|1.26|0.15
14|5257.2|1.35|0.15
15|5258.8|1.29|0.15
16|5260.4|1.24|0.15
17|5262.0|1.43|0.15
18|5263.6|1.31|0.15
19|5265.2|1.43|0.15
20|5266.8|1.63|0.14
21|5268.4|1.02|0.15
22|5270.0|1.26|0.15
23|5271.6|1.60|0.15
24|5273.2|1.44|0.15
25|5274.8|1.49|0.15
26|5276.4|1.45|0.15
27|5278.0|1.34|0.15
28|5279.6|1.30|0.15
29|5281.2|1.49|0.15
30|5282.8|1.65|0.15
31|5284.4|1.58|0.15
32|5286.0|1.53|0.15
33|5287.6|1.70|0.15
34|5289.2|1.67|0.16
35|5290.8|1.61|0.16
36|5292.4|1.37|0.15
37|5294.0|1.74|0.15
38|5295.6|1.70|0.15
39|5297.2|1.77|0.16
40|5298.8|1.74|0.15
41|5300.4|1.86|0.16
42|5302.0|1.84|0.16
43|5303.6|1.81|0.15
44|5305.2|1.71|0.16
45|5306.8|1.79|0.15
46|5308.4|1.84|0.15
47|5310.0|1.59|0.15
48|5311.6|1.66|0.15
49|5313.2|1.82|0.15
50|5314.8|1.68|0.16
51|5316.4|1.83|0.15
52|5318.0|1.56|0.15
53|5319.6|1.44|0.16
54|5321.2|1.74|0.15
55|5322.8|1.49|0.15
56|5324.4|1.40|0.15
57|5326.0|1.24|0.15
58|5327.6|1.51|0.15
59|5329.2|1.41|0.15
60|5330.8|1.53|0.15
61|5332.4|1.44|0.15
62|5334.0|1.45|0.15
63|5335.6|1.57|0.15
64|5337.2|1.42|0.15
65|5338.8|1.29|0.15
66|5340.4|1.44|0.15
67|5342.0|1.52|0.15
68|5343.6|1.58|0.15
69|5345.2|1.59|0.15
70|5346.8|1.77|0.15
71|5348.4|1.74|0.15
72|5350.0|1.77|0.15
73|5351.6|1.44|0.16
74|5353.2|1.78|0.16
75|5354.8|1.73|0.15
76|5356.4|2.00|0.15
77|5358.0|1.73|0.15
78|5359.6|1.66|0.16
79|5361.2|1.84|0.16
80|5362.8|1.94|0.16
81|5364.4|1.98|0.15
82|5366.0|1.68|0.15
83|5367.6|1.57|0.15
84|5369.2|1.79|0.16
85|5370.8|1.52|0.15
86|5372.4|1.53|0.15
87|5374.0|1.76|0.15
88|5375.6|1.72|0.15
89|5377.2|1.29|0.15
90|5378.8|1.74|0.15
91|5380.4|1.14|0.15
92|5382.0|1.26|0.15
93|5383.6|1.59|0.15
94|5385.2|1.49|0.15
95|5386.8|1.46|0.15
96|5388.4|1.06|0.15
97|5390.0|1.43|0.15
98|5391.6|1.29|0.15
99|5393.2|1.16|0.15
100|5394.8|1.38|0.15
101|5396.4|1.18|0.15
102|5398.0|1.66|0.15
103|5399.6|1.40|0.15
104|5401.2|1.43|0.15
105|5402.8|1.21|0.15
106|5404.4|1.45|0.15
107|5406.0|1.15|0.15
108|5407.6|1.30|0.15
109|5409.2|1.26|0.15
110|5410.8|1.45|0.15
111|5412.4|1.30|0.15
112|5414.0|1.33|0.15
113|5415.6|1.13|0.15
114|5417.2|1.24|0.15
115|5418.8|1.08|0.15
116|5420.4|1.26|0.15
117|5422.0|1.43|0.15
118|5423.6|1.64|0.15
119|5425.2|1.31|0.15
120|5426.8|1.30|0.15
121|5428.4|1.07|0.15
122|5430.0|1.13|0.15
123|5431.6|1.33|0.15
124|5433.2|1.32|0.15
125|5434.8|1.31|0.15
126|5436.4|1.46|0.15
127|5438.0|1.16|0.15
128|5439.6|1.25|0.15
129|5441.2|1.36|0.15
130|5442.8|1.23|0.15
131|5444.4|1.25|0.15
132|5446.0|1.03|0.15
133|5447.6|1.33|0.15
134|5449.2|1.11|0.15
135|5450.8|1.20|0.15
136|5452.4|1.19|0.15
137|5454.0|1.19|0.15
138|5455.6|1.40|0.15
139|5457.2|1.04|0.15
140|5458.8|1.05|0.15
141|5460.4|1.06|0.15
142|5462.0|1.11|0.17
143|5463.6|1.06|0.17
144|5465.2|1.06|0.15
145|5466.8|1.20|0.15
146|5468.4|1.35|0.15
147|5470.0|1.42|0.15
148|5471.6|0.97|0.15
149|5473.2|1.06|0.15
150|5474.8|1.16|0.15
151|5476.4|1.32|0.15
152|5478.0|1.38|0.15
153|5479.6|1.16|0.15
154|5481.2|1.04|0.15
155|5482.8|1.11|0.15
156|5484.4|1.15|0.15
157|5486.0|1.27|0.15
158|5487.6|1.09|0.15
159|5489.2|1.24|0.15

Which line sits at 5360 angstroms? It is C III]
